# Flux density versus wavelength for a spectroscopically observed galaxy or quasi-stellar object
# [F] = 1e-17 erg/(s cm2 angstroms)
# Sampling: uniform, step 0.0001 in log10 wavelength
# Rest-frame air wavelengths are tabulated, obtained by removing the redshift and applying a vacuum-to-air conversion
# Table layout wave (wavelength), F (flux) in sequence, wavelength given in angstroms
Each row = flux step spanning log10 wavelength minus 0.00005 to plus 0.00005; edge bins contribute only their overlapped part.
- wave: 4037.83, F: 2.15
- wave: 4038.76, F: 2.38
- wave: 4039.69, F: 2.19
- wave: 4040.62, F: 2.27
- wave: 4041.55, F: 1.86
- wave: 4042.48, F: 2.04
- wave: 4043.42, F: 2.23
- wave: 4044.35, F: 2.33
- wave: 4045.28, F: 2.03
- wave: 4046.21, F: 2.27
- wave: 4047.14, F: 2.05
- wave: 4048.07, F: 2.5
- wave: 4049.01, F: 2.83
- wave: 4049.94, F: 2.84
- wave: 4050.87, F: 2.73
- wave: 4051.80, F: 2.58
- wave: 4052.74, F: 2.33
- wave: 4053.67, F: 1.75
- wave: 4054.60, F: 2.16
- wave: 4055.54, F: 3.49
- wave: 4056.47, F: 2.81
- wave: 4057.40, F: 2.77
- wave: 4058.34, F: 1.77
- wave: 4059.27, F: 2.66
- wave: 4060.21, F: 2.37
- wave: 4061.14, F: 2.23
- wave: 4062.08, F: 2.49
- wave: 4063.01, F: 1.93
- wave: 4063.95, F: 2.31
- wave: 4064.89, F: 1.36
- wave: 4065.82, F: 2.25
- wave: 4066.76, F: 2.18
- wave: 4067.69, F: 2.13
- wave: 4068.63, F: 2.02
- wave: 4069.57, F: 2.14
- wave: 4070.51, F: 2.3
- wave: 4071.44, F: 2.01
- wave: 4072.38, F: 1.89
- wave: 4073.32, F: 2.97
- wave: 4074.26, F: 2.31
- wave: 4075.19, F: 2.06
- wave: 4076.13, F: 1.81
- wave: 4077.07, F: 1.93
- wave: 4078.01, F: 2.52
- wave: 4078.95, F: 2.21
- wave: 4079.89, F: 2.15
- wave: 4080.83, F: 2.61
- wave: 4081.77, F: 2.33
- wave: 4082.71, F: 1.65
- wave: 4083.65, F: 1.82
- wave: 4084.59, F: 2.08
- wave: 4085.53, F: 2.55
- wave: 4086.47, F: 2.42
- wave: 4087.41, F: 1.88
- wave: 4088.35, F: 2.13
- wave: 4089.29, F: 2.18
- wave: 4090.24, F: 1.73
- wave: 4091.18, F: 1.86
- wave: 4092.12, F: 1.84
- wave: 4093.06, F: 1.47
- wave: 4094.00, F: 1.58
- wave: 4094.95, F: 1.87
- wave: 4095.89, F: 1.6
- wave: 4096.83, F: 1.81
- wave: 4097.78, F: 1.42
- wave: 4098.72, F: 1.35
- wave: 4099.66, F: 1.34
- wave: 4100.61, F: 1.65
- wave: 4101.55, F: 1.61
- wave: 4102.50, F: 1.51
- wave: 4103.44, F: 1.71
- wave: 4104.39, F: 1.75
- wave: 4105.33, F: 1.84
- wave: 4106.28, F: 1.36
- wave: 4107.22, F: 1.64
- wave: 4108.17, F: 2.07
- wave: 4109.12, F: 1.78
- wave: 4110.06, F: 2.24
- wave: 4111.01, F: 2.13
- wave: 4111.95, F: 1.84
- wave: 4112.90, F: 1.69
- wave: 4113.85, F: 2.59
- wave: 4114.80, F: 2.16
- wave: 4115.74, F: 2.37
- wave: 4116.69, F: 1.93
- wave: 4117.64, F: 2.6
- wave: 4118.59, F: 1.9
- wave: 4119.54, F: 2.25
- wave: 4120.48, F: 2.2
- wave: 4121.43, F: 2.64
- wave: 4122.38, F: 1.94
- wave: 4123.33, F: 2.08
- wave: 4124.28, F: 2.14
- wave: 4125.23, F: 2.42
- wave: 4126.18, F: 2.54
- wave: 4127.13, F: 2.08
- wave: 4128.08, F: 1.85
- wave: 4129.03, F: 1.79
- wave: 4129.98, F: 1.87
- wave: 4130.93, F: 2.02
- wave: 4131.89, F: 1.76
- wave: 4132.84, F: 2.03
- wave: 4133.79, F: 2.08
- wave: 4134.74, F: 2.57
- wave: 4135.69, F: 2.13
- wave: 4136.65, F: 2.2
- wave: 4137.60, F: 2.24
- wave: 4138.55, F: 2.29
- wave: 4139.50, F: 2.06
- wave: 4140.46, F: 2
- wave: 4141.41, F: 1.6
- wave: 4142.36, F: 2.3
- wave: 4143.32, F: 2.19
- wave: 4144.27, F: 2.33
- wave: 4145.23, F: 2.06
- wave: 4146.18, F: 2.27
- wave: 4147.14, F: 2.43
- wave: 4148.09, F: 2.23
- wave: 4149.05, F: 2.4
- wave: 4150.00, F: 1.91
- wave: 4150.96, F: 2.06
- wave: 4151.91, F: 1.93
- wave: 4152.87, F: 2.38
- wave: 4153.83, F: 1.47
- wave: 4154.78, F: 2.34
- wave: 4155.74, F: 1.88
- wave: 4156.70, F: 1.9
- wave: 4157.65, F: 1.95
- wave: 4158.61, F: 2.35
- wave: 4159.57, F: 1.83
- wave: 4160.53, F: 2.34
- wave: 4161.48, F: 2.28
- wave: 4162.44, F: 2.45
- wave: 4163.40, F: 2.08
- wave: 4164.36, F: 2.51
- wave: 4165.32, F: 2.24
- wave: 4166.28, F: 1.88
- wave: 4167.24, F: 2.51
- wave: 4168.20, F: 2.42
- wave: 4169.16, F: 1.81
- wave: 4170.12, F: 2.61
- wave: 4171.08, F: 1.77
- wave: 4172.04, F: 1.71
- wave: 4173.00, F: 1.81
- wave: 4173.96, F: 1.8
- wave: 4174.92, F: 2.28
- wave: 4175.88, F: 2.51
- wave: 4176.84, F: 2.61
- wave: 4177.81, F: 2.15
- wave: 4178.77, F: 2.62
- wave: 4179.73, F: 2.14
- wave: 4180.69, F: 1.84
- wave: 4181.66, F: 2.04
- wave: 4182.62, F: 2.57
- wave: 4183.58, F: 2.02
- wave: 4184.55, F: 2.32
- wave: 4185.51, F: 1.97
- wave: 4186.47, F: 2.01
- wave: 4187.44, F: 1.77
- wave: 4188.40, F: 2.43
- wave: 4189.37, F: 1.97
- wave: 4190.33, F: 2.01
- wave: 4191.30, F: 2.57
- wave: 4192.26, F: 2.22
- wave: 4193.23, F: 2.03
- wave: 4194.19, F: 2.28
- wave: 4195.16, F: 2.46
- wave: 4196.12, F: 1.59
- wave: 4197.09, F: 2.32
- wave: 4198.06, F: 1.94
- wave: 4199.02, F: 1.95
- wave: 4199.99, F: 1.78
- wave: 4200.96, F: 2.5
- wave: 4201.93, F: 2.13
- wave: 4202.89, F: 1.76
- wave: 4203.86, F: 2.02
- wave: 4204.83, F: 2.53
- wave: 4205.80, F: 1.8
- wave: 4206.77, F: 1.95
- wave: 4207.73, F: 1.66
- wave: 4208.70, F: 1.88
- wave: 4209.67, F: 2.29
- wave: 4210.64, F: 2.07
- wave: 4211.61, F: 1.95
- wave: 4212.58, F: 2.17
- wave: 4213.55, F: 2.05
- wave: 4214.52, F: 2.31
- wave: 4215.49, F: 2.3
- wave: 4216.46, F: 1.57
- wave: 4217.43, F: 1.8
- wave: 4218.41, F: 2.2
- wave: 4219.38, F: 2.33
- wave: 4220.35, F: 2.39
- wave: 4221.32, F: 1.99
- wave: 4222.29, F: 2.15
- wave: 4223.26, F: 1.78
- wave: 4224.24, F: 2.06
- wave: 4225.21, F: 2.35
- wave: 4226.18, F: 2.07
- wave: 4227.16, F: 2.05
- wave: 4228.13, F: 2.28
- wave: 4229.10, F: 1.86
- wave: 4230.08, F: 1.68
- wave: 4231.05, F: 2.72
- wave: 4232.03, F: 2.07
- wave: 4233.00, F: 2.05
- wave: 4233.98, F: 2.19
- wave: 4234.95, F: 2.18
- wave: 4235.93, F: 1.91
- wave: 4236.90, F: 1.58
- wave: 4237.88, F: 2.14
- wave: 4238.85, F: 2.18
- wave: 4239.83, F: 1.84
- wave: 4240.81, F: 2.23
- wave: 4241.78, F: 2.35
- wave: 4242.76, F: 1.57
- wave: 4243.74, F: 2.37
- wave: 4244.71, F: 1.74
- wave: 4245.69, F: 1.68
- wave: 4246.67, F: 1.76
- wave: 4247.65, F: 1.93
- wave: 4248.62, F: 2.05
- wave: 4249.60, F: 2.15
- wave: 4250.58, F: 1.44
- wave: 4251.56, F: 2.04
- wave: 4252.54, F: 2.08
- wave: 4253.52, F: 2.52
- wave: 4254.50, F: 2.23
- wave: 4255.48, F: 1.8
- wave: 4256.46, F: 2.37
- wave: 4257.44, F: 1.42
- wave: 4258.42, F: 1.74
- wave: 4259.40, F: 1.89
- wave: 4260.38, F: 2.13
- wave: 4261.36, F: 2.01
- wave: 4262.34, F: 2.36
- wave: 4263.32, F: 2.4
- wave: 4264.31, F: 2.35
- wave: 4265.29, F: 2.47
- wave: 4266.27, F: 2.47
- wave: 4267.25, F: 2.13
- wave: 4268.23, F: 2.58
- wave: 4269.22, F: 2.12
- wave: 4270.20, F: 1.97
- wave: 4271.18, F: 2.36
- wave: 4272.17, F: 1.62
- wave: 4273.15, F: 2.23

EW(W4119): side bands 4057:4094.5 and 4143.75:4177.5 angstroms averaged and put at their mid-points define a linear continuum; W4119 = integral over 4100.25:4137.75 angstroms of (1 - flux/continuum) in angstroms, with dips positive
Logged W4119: 1.88 angstroms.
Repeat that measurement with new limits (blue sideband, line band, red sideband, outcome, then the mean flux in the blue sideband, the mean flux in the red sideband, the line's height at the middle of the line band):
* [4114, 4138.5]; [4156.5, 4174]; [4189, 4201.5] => 0.1 angstroms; 2.16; 2.13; 2.14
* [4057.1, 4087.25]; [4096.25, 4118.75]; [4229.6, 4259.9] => 3.2 angstroms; 2.19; 2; 2.15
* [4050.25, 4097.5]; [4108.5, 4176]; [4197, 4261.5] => -0.8 angstroms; 2.16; 2.03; 2.1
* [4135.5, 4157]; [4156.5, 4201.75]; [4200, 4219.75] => -1.5 angstroms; 2.11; 2.05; 2.08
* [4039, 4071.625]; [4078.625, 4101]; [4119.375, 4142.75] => 3.3 angstroms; 2.29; 2.12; 2.22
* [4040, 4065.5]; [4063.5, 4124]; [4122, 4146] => 6.1 angstroms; 2.33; 2.11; 2.22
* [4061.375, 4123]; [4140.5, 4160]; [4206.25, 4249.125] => -0.7 angstroms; 2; 2.04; 2.02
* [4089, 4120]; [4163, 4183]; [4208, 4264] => -2.5 angstroms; 1.84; 2.05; 1.95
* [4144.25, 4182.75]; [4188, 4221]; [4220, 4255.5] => 0.0 angstroms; 2.16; 2.04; 2.09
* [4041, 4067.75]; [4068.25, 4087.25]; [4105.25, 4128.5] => 0.5 angstroms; 2.32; 2.1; 2.24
